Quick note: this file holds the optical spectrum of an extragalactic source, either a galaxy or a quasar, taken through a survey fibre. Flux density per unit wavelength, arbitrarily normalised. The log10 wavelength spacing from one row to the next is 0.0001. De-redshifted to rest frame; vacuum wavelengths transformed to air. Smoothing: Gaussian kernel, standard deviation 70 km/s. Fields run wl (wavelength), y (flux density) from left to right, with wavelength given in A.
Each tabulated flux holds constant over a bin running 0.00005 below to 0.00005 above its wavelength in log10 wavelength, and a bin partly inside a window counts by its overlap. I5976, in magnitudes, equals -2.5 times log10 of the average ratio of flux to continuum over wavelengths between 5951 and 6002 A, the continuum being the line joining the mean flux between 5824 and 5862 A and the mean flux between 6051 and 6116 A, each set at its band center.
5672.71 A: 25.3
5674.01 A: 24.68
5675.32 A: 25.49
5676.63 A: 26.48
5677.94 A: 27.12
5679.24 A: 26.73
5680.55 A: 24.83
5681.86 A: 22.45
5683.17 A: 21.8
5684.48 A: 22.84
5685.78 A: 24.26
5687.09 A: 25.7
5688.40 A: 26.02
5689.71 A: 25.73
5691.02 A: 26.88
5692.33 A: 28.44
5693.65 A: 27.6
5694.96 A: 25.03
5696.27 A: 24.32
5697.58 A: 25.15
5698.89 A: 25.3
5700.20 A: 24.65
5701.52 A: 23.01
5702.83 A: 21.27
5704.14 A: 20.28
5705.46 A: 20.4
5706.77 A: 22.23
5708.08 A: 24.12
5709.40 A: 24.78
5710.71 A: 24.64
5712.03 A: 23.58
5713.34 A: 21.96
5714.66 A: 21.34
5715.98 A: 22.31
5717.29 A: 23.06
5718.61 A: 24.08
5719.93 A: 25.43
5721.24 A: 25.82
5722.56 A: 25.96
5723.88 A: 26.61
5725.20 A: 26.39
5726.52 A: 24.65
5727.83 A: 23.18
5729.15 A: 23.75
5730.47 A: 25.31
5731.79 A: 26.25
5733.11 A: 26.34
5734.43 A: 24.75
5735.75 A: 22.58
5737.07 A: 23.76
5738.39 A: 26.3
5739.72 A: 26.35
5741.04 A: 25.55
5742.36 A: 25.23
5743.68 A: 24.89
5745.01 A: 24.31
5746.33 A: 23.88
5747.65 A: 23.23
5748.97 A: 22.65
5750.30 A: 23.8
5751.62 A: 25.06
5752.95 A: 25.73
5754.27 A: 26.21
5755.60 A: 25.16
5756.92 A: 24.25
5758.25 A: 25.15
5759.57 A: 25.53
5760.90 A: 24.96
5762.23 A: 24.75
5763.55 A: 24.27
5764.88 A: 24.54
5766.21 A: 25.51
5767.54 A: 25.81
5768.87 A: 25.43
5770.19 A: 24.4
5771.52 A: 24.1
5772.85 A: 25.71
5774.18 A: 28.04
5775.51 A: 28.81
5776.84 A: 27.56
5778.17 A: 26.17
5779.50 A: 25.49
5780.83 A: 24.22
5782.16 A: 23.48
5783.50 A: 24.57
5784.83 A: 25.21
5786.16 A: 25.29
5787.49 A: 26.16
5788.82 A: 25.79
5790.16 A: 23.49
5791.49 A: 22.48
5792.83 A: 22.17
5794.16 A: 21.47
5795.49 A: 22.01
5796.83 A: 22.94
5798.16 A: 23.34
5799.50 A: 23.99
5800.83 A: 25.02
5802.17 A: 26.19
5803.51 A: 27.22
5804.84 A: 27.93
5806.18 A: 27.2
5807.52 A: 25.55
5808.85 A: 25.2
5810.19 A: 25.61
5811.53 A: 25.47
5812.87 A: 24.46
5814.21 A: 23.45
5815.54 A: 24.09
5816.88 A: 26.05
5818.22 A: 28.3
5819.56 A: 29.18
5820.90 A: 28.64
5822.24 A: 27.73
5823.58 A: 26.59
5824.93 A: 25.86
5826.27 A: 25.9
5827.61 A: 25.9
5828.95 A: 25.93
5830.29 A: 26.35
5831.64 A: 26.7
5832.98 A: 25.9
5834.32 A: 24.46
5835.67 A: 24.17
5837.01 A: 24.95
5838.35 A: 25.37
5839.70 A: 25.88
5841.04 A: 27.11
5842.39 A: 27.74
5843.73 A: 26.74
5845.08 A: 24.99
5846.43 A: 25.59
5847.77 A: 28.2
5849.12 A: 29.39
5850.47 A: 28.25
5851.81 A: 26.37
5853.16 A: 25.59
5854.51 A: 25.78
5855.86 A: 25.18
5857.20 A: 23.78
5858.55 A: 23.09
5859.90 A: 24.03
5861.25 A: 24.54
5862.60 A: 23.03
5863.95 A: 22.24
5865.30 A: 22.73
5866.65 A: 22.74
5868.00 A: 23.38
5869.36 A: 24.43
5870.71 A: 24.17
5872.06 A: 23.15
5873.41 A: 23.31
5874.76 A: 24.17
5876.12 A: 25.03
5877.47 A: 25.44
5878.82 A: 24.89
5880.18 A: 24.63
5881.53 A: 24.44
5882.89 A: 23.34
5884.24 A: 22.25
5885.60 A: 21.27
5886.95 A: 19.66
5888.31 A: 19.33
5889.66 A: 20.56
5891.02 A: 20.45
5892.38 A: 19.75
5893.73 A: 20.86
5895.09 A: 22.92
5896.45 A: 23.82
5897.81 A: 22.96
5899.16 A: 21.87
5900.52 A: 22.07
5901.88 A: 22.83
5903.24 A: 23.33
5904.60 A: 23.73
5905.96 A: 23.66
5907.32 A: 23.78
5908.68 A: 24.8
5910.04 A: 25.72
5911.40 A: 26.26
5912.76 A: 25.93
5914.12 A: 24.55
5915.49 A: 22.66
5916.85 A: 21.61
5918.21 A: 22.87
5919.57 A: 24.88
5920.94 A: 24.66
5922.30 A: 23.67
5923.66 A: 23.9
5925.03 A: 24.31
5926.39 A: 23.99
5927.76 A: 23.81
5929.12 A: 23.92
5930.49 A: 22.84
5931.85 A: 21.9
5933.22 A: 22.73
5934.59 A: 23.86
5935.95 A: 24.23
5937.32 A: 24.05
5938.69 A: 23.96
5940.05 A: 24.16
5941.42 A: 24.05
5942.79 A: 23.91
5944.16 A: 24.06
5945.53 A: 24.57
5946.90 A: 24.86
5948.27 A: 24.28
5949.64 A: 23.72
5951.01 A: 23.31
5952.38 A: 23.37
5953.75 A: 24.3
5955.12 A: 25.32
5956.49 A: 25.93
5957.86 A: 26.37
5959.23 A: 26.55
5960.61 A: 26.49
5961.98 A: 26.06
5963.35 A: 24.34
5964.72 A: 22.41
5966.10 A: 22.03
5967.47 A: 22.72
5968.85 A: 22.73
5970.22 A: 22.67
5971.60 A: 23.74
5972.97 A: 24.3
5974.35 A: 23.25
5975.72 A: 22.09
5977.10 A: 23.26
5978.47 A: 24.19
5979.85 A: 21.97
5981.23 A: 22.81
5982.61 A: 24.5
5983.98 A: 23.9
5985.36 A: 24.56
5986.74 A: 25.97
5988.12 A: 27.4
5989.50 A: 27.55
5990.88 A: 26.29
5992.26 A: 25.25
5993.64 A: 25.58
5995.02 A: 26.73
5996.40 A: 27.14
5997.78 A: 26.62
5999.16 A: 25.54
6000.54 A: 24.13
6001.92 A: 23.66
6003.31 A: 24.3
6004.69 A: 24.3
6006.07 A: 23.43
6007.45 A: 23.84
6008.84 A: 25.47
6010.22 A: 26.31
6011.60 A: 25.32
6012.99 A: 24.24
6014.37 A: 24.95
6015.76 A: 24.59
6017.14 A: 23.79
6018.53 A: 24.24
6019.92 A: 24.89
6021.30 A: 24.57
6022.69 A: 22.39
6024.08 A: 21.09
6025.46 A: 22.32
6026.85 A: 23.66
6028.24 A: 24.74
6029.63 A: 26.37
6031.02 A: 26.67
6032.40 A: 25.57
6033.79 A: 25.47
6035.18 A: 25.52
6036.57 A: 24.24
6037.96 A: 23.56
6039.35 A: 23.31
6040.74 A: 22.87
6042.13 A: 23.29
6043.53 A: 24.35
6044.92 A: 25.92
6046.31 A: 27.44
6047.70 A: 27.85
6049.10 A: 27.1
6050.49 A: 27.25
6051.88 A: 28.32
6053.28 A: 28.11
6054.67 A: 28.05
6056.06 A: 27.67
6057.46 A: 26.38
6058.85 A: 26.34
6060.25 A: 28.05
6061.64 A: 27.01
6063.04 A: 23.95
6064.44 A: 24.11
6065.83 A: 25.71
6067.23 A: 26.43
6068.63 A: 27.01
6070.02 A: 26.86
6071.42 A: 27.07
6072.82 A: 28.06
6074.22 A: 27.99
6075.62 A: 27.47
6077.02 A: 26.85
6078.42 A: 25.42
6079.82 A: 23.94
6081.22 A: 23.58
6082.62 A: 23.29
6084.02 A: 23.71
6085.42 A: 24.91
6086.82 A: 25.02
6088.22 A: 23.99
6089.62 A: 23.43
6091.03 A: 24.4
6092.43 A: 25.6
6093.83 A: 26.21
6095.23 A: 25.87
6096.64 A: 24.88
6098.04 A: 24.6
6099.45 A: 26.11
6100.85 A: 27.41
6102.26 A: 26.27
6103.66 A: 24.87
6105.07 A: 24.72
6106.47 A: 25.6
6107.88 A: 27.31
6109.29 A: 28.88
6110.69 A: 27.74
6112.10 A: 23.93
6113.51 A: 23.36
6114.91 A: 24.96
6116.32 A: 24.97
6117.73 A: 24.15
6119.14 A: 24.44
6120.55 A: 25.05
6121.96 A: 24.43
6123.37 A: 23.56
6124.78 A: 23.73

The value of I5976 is 0.05 mag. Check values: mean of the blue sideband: 25.8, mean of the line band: 24.6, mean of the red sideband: 25.9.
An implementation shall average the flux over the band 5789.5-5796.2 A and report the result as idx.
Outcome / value 22.3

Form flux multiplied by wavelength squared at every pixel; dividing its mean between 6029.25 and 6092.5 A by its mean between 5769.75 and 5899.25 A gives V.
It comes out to 1.12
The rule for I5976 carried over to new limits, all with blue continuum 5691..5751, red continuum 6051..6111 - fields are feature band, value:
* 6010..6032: 0.06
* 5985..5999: -0.03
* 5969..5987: 0.09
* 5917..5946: 0.07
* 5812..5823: -0.07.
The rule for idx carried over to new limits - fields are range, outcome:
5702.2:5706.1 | 20.6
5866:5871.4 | 23.7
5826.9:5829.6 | 26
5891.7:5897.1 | 21.8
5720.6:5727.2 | 25.9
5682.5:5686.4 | 23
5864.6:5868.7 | 22.9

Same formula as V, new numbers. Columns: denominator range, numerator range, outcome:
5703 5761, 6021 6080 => 1.18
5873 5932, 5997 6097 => 1.14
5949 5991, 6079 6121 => 1.08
